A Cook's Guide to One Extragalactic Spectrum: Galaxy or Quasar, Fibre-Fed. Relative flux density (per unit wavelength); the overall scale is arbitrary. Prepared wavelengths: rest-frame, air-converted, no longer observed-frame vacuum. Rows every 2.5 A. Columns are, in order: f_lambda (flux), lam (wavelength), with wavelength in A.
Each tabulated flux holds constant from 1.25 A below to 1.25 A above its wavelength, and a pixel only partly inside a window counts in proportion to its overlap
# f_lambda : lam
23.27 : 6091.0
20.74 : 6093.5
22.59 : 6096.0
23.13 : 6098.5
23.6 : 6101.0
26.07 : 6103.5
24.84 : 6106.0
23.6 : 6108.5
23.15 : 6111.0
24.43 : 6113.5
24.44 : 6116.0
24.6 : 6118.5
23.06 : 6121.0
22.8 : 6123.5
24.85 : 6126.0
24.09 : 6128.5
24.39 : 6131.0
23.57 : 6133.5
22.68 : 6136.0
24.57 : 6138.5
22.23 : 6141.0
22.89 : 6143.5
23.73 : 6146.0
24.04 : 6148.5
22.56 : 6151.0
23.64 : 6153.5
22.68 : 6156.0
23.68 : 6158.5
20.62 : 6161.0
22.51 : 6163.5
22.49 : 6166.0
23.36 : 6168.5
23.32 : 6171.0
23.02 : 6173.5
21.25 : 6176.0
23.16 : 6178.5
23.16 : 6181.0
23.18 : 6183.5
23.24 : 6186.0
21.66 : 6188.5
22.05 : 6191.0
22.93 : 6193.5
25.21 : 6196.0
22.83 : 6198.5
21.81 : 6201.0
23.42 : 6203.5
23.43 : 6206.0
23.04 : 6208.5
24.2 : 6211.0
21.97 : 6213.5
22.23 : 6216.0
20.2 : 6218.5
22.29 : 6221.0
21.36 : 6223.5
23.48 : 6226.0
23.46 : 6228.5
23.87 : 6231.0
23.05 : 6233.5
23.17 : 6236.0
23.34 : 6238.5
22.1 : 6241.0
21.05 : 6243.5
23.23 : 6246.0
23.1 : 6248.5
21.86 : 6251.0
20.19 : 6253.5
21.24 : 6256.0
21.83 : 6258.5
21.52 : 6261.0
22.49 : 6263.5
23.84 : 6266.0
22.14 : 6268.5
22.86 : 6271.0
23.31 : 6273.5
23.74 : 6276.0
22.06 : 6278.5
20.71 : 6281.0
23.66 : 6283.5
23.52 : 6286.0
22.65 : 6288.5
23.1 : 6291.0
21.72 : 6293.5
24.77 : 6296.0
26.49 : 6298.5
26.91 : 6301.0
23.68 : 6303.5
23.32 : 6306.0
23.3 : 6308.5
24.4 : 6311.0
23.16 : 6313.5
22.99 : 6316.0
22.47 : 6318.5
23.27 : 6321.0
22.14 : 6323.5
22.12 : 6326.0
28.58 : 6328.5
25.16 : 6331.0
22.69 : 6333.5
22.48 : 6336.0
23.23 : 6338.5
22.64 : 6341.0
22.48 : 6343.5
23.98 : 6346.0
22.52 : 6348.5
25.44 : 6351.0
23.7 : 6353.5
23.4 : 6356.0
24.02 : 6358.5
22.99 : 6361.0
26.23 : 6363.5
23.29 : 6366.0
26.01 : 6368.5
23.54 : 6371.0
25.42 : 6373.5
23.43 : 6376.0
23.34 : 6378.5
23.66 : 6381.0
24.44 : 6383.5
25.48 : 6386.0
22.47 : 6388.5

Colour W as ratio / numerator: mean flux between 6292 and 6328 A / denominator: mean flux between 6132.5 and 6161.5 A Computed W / 1.0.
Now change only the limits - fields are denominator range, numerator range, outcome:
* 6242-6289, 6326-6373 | 1.07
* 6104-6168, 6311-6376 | 1.01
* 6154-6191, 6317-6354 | 1.04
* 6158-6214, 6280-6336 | 1.04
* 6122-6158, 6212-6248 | 0.96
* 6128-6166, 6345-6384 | 1.04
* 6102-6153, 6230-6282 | 0.94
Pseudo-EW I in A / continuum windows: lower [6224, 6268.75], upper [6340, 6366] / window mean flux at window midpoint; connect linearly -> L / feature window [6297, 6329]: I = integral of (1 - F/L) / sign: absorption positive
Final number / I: -0.97 A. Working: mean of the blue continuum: 22.5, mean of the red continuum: 23.7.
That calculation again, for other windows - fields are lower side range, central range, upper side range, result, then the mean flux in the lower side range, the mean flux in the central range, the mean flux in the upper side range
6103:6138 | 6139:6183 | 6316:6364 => 1.9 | 24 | 22.9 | 23.6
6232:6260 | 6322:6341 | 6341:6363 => -0.3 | 22.2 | 23.7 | 23.6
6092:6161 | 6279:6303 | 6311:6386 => 0.1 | 23.5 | 23.7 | 23.8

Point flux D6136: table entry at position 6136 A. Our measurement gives 22.68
